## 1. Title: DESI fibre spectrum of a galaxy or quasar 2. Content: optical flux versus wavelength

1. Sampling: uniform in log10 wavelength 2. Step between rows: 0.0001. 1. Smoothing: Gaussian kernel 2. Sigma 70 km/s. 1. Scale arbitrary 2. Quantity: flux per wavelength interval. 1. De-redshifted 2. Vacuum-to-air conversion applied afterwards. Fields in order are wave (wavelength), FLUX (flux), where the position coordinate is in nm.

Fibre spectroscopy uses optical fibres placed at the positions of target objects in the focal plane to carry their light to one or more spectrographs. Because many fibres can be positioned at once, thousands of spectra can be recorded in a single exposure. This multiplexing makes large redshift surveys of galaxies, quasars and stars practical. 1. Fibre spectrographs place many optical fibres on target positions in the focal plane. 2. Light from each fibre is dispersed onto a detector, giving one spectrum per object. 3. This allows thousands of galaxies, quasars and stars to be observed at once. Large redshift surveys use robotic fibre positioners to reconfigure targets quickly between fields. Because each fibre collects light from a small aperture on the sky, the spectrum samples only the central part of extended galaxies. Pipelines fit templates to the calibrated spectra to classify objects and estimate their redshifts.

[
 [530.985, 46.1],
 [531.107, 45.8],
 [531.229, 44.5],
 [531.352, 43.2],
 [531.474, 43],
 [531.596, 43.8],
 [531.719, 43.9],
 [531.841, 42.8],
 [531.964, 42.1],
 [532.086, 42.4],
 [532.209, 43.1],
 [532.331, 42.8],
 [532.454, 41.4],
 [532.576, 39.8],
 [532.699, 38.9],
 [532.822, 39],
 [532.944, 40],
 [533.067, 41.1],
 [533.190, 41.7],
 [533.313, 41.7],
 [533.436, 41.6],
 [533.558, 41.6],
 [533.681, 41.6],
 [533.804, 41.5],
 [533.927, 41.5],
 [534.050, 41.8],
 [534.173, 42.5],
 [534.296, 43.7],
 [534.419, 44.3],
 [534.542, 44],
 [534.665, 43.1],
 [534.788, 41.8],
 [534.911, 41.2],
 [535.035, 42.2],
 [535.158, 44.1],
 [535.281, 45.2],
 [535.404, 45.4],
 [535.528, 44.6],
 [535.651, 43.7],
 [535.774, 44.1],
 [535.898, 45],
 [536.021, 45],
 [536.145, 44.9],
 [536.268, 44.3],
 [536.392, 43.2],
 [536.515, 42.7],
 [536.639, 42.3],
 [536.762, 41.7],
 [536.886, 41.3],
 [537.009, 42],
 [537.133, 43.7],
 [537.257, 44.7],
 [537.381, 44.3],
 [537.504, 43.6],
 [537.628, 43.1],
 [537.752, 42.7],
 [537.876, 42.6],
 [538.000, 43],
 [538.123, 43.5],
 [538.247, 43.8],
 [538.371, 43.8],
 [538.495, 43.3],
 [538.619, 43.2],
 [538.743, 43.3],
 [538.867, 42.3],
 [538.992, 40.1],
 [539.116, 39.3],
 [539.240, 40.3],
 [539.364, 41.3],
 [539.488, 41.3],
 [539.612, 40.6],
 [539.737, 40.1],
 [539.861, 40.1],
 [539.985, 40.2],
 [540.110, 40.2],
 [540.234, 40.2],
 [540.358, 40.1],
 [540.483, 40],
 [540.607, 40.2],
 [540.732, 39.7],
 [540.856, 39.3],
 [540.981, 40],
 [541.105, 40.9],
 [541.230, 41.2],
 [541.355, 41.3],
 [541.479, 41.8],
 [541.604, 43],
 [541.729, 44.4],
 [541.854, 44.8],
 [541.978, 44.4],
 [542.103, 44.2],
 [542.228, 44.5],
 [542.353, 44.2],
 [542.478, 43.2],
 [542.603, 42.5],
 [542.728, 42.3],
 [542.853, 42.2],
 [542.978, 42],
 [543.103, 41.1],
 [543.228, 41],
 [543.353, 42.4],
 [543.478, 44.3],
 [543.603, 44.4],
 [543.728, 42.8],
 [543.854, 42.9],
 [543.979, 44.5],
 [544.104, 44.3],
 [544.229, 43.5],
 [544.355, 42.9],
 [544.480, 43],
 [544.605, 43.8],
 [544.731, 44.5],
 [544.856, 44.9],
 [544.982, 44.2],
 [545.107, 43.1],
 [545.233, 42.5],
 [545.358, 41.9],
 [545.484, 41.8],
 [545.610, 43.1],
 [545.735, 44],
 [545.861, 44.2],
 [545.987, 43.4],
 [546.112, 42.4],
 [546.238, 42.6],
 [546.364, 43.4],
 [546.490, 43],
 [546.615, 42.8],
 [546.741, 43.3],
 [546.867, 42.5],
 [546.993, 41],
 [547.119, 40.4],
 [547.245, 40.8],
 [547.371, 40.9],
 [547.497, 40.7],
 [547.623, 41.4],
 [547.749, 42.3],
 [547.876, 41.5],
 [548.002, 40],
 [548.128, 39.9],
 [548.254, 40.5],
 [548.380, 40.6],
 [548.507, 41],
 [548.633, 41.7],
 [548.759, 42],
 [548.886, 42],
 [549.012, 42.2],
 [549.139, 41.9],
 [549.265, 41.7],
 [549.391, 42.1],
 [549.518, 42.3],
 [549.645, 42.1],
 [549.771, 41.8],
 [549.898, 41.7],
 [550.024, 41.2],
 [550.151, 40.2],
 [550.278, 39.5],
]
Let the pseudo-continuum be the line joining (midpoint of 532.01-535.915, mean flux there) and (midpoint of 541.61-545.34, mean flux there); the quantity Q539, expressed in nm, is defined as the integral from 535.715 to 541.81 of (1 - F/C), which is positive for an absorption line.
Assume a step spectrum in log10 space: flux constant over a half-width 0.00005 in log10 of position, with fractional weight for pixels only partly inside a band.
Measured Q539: 0.11 nm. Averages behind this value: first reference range 42.4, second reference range 43.4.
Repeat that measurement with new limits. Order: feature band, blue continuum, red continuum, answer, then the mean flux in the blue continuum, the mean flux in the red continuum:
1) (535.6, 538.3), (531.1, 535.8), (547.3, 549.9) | -0.073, 42.5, 41.4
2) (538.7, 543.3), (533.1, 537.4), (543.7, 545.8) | 0.182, 43.1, 43.4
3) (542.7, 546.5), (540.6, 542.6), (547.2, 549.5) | -0.111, 42.4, 41.3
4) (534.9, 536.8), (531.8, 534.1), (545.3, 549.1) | -0.107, 41.4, 41.9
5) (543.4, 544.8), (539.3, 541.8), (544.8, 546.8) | -0.043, 40.8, 43.2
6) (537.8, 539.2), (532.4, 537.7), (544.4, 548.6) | 0.001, 42.7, 42.3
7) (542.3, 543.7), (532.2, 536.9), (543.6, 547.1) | 0.012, 42.6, 43.2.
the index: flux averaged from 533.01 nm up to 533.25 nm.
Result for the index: 41.4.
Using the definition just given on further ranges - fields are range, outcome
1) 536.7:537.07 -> 41.8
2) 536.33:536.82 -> 42.5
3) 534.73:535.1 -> 41.7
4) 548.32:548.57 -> 40.7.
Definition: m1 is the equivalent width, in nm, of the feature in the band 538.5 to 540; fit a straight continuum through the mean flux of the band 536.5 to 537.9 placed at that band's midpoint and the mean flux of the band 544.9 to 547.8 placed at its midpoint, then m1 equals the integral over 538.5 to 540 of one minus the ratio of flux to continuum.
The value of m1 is 0.059 nm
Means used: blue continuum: 42.9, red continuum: 42.4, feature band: 41.1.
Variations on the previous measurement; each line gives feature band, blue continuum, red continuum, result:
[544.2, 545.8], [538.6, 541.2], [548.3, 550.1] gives -0.083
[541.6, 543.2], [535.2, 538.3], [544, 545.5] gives 0.009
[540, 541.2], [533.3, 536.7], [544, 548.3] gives 0.077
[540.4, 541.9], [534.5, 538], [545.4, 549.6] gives 0.050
